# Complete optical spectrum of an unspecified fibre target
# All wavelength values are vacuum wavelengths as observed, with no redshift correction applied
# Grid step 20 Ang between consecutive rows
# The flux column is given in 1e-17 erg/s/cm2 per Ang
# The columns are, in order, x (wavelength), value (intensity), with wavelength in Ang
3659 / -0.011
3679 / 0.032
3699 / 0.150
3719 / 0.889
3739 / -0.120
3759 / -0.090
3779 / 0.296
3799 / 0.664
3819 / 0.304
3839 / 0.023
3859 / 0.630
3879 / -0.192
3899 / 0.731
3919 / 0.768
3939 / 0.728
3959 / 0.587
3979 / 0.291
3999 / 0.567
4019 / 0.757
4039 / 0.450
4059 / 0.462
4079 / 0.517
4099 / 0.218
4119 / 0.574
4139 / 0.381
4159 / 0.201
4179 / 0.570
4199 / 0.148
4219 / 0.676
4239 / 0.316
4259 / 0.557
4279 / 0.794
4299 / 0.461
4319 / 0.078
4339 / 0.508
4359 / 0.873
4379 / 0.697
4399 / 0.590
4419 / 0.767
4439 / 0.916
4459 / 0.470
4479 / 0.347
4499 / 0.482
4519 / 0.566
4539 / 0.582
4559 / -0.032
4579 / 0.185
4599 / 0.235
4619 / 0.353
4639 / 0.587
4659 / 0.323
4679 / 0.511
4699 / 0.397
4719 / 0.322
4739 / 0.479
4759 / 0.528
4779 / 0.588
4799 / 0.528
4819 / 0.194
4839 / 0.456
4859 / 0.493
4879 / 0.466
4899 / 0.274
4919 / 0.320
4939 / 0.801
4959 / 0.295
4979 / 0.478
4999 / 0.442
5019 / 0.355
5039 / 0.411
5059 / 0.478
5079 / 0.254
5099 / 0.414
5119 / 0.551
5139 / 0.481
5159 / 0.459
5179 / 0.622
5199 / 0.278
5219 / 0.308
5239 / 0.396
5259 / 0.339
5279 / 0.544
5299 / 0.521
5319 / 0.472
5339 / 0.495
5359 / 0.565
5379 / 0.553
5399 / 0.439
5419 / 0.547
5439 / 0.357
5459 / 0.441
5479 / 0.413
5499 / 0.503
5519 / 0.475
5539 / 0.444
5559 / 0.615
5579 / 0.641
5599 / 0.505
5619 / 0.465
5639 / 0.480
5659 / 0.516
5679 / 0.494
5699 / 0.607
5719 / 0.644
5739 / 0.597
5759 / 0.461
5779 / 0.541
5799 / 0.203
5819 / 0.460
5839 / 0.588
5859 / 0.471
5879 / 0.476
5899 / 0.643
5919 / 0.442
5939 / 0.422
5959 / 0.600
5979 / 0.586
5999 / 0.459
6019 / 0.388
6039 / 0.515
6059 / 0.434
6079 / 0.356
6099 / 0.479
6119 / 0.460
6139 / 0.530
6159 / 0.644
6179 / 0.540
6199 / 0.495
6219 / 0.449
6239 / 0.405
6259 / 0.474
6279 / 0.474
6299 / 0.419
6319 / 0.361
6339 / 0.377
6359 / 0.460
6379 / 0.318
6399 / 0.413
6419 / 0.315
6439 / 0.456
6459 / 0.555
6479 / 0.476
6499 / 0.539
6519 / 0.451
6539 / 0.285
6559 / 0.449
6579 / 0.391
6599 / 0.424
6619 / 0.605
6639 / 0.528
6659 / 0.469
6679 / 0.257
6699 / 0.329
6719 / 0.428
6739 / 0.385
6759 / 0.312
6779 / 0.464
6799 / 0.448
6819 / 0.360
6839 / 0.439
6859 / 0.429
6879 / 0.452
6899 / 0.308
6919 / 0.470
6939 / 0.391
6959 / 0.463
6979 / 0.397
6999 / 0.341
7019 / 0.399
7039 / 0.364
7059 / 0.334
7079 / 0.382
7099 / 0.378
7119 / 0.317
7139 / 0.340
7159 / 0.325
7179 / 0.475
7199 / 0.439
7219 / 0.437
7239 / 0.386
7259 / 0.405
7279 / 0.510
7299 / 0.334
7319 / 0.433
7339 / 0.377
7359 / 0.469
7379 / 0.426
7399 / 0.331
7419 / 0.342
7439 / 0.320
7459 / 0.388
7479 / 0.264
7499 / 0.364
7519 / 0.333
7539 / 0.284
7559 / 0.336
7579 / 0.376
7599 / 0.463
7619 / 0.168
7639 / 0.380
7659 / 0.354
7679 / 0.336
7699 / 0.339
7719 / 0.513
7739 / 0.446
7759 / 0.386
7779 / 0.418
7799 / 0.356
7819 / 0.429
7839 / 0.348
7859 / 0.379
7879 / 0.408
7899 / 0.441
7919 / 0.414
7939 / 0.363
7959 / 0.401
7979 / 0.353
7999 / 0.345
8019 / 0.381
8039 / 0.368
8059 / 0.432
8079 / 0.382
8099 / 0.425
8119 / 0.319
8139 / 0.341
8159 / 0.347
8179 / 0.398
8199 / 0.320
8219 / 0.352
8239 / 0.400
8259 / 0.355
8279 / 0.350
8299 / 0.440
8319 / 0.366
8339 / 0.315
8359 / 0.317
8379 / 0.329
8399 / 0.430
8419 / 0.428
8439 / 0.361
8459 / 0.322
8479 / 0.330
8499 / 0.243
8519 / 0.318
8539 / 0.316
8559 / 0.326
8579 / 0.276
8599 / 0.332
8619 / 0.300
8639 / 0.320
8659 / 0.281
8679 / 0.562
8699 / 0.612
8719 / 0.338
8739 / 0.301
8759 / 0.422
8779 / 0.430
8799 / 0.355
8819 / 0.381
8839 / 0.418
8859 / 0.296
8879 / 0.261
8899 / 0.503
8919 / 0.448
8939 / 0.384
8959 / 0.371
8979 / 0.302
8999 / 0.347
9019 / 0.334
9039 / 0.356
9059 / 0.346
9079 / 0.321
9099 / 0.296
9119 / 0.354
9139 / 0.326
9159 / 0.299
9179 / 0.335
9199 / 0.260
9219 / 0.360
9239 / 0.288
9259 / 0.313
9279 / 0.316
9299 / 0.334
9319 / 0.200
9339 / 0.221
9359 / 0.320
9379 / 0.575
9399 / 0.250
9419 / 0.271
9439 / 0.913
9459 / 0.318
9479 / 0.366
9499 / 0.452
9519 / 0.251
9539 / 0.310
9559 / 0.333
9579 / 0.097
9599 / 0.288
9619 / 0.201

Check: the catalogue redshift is 0.32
